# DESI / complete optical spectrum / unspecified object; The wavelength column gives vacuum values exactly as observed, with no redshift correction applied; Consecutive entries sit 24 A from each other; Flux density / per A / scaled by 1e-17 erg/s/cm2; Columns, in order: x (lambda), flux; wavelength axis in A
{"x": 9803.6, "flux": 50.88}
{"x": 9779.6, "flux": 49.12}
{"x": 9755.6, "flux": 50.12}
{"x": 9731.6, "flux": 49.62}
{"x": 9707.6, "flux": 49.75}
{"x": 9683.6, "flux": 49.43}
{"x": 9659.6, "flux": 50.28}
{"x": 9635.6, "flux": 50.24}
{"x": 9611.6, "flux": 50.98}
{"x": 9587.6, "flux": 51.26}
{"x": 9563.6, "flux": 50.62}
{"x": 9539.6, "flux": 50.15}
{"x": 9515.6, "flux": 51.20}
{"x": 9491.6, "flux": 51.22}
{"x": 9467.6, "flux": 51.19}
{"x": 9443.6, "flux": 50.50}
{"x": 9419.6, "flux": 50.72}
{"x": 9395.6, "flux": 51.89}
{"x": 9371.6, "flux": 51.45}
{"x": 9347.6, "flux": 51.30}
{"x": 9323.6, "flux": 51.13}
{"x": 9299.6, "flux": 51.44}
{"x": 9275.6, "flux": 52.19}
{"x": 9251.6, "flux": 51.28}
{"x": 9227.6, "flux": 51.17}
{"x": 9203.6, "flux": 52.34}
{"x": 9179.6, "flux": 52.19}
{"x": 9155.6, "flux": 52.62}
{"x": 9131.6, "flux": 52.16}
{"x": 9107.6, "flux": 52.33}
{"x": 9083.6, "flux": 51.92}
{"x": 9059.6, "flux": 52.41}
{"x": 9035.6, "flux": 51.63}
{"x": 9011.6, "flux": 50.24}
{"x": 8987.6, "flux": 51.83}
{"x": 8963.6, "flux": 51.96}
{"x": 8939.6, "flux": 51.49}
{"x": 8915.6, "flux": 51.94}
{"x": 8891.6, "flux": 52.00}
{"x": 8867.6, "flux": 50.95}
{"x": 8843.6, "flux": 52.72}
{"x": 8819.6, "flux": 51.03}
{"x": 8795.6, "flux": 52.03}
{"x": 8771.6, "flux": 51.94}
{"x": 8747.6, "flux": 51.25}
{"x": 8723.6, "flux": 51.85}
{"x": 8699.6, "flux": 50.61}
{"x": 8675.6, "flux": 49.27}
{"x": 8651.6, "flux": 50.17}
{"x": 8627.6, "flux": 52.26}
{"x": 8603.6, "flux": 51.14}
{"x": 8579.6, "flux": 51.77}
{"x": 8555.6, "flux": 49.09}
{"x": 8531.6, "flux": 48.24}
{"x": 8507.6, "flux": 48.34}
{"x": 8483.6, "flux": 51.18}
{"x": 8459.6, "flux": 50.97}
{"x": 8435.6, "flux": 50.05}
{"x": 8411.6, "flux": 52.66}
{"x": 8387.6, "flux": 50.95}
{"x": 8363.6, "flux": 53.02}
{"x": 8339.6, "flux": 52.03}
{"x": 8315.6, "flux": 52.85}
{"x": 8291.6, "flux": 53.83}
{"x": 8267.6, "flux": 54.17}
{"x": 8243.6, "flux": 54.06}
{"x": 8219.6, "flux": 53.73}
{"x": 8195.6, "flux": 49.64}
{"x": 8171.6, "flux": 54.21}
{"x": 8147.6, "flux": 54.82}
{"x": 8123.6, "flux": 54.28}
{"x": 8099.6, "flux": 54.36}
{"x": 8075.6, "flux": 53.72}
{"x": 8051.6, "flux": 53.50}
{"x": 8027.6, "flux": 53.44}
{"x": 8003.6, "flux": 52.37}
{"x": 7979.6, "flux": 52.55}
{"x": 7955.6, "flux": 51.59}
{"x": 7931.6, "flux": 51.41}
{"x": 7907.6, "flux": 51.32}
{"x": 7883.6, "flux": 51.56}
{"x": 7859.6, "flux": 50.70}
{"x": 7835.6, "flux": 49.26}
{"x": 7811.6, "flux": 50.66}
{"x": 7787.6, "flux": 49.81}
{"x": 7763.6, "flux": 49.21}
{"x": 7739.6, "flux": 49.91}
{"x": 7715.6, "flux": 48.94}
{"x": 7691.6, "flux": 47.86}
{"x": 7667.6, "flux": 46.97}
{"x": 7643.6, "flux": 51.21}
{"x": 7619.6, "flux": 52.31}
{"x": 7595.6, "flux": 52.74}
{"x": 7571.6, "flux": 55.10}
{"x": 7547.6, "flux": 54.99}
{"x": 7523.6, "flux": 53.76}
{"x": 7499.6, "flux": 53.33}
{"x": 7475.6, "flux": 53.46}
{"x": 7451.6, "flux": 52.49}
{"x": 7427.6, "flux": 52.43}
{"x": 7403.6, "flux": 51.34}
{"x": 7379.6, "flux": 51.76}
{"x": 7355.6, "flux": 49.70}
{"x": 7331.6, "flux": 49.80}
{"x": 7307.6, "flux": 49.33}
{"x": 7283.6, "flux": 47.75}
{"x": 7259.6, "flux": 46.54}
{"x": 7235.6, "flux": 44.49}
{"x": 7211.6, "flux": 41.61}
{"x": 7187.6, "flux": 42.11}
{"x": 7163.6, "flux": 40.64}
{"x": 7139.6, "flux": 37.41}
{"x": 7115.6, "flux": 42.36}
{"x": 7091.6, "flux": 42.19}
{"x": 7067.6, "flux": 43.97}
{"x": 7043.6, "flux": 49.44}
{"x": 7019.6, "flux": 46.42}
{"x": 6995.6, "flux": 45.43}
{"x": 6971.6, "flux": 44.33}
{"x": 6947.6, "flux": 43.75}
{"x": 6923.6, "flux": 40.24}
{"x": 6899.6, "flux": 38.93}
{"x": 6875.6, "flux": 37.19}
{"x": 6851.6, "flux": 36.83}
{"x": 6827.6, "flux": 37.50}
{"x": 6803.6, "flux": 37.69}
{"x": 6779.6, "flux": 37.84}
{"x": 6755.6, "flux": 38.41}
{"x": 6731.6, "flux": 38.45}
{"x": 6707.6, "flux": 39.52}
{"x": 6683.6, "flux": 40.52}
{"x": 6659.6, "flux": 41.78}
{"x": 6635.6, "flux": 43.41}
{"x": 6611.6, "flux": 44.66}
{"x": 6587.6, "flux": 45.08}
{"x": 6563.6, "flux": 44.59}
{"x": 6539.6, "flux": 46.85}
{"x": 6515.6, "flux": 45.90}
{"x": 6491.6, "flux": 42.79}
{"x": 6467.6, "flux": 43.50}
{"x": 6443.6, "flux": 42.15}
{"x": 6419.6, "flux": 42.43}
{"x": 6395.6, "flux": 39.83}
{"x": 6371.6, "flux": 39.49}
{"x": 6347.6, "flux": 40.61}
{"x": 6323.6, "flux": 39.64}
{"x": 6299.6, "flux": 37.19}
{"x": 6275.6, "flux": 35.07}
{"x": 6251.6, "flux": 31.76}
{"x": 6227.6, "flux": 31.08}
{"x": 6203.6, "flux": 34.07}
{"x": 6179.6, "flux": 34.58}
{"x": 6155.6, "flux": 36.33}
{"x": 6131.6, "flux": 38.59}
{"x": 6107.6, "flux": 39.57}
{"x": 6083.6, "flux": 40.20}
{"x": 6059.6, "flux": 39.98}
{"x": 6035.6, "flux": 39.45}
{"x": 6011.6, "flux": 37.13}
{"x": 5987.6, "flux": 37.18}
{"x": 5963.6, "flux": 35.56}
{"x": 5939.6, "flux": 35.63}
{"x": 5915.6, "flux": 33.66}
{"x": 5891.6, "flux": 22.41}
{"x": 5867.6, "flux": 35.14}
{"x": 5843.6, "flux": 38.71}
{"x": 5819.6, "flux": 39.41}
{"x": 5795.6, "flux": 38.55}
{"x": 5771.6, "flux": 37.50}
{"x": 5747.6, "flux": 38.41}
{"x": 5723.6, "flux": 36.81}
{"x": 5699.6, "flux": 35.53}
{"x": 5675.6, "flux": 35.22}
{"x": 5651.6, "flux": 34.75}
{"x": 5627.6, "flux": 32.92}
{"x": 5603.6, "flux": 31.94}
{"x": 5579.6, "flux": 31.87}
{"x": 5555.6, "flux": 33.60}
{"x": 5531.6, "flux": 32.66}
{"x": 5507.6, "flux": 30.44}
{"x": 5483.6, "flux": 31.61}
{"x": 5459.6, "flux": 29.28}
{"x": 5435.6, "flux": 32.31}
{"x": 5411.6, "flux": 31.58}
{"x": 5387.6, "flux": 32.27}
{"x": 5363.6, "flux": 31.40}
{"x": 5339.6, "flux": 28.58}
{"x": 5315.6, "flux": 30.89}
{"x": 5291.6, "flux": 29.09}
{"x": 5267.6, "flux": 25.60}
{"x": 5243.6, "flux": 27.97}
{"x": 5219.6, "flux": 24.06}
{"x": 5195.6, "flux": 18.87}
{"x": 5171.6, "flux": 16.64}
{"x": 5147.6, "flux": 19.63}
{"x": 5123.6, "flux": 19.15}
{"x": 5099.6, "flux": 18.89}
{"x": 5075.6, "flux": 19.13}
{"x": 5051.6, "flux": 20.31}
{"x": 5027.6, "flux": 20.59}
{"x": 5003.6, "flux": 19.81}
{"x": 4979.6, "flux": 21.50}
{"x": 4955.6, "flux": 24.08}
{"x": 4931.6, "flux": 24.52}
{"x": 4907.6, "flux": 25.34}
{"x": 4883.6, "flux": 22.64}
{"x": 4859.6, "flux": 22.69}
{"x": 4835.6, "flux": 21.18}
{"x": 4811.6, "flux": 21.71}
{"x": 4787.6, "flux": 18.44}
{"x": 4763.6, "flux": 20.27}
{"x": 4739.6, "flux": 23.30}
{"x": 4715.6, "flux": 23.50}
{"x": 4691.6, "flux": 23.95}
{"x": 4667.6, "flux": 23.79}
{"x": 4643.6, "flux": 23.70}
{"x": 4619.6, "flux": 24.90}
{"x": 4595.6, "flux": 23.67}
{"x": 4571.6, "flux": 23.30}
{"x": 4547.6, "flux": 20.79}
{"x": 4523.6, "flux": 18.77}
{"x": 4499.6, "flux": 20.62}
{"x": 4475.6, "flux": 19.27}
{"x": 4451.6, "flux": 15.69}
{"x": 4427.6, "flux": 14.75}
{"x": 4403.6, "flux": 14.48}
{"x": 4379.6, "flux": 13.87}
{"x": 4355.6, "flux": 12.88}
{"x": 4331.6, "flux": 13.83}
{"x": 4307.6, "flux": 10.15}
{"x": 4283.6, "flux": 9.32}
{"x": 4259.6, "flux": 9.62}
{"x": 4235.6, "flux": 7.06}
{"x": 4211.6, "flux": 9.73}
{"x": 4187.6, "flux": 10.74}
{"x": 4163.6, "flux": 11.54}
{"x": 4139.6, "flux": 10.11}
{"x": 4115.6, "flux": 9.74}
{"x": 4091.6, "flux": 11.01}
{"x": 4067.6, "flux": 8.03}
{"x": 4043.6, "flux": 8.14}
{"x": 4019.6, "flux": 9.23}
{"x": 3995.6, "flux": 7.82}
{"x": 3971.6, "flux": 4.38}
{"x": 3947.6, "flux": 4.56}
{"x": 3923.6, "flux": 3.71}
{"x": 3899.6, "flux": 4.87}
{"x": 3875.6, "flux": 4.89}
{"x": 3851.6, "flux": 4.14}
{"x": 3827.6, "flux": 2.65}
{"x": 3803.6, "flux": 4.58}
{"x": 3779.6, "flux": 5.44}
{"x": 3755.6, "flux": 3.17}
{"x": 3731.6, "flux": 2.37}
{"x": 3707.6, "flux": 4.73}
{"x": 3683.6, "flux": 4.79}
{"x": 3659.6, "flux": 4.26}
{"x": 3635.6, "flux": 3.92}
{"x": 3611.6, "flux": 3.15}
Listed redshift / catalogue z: 0.000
